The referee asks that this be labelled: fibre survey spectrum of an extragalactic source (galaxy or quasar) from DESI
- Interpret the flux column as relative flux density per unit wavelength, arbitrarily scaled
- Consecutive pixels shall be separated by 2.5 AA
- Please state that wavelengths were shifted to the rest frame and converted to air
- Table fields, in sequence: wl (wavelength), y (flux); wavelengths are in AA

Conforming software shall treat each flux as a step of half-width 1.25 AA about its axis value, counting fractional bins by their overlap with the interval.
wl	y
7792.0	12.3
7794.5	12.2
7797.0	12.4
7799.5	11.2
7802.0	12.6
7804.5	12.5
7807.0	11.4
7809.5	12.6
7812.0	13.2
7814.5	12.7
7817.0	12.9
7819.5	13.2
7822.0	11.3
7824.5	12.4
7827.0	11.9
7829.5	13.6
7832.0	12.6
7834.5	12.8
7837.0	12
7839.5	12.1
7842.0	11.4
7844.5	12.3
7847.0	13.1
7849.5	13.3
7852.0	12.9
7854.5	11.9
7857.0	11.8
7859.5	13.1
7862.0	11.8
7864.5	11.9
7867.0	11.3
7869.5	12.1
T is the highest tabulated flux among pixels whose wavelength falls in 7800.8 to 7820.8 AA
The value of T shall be 13.2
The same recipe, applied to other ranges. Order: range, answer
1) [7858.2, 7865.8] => 13.1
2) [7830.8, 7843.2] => 12.8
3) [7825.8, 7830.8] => 13.6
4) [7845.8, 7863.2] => 13.3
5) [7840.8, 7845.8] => 12.3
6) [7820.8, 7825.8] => 12.4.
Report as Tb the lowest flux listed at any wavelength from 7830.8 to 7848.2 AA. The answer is 11.4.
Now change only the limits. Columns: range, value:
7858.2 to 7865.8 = 11.8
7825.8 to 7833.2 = 11.9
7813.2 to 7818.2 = 12.7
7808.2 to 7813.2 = 12.6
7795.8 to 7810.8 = 11.2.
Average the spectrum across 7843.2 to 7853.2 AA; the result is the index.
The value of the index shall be 12.9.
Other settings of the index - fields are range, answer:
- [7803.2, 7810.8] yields 12.2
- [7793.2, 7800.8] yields 11.9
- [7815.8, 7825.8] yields 12.4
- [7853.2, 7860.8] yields 12.3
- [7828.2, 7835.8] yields 13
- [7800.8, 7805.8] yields 12.5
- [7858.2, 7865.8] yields 12.3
